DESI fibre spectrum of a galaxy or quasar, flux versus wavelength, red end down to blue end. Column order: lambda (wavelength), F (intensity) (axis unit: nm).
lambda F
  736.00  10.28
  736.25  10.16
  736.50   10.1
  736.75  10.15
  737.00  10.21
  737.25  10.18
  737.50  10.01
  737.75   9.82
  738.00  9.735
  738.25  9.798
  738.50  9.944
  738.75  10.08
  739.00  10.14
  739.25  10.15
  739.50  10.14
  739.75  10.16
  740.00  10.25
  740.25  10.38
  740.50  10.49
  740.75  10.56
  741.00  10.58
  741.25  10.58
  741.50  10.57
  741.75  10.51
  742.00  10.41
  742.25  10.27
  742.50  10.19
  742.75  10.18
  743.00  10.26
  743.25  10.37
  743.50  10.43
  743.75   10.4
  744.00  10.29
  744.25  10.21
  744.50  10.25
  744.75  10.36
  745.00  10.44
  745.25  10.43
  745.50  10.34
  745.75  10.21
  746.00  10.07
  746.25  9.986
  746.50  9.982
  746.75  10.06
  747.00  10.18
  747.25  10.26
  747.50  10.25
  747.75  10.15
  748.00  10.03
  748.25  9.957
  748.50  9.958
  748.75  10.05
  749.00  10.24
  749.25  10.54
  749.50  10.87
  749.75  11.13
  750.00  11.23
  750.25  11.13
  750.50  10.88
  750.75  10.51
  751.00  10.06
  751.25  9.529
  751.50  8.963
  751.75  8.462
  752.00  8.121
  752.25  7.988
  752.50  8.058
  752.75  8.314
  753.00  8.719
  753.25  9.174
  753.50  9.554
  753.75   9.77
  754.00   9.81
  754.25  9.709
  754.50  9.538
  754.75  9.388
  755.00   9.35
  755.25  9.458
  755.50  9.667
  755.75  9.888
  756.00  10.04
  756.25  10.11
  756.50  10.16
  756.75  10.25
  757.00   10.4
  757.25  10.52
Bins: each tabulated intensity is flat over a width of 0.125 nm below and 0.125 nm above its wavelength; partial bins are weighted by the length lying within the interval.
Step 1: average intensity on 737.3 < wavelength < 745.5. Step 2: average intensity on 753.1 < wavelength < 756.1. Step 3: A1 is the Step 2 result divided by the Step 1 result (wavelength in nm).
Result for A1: 0.94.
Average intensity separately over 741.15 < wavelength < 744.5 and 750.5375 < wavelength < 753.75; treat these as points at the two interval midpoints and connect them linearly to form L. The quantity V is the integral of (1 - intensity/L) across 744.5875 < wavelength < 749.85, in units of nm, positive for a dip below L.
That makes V -0.29 nm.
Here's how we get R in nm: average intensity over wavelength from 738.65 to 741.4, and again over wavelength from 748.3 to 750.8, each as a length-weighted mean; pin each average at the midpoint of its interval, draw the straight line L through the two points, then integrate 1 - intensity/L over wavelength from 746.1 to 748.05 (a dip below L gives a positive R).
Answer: 0.08 nm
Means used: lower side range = 10.3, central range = 10.1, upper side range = 10.6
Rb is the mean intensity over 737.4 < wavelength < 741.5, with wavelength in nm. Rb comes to 10.2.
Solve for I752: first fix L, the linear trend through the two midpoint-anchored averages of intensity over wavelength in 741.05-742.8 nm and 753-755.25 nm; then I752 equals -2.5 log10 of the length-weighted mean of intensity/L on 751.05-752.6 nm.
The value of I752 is 0.13 mag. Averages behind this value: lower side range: 10.4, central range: 8.6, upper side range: 9.49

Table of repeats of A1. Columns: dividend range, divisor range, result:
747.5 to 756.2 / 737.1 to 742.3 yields 0.95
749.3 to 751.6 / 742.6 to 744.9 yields 1.02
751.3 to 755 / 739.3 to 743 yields 0.87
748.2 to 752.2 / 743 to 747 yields 0.98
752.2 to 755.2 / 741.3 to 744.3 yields 0.88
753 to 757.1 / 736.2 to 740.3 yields 0.97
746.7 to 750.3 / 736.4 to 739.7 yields 1.04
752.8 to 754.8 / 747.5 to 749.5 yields 0.92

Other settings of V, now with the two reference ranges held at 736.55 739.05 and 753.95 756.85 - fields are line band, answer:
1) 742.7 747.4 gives -0.16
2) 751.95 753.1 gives 0.18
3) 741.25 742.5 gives -0.06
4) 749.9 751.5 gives -0.09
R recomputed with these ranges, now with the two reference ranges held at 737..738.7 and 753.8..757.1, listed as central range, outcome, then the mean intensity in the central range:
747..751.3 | -0.24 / 10.4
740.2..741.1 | -0.05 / 10.5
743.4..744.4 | -0.04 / 10.3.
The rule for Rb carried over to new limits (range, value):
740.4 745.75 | 10.4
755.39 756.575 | 9.97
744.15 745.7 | 10.3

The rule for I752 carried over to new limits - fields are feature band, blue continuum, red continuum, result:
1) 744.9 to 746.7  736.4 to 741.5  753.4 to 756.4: -0.02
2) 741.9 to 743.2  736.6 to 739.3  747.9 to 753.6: -0.04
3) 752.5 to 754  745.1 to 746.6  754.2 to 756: 0.07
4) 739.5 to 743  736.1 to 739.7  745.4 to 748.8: -0.03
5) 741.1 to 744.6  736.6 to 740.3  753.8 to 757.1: -0.04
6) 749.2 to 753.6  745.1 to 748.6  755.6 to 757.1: 0.06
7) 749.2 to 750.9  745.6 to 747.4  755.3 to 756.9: -0.09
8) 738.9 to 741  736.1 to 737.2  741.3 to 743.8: 0.00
